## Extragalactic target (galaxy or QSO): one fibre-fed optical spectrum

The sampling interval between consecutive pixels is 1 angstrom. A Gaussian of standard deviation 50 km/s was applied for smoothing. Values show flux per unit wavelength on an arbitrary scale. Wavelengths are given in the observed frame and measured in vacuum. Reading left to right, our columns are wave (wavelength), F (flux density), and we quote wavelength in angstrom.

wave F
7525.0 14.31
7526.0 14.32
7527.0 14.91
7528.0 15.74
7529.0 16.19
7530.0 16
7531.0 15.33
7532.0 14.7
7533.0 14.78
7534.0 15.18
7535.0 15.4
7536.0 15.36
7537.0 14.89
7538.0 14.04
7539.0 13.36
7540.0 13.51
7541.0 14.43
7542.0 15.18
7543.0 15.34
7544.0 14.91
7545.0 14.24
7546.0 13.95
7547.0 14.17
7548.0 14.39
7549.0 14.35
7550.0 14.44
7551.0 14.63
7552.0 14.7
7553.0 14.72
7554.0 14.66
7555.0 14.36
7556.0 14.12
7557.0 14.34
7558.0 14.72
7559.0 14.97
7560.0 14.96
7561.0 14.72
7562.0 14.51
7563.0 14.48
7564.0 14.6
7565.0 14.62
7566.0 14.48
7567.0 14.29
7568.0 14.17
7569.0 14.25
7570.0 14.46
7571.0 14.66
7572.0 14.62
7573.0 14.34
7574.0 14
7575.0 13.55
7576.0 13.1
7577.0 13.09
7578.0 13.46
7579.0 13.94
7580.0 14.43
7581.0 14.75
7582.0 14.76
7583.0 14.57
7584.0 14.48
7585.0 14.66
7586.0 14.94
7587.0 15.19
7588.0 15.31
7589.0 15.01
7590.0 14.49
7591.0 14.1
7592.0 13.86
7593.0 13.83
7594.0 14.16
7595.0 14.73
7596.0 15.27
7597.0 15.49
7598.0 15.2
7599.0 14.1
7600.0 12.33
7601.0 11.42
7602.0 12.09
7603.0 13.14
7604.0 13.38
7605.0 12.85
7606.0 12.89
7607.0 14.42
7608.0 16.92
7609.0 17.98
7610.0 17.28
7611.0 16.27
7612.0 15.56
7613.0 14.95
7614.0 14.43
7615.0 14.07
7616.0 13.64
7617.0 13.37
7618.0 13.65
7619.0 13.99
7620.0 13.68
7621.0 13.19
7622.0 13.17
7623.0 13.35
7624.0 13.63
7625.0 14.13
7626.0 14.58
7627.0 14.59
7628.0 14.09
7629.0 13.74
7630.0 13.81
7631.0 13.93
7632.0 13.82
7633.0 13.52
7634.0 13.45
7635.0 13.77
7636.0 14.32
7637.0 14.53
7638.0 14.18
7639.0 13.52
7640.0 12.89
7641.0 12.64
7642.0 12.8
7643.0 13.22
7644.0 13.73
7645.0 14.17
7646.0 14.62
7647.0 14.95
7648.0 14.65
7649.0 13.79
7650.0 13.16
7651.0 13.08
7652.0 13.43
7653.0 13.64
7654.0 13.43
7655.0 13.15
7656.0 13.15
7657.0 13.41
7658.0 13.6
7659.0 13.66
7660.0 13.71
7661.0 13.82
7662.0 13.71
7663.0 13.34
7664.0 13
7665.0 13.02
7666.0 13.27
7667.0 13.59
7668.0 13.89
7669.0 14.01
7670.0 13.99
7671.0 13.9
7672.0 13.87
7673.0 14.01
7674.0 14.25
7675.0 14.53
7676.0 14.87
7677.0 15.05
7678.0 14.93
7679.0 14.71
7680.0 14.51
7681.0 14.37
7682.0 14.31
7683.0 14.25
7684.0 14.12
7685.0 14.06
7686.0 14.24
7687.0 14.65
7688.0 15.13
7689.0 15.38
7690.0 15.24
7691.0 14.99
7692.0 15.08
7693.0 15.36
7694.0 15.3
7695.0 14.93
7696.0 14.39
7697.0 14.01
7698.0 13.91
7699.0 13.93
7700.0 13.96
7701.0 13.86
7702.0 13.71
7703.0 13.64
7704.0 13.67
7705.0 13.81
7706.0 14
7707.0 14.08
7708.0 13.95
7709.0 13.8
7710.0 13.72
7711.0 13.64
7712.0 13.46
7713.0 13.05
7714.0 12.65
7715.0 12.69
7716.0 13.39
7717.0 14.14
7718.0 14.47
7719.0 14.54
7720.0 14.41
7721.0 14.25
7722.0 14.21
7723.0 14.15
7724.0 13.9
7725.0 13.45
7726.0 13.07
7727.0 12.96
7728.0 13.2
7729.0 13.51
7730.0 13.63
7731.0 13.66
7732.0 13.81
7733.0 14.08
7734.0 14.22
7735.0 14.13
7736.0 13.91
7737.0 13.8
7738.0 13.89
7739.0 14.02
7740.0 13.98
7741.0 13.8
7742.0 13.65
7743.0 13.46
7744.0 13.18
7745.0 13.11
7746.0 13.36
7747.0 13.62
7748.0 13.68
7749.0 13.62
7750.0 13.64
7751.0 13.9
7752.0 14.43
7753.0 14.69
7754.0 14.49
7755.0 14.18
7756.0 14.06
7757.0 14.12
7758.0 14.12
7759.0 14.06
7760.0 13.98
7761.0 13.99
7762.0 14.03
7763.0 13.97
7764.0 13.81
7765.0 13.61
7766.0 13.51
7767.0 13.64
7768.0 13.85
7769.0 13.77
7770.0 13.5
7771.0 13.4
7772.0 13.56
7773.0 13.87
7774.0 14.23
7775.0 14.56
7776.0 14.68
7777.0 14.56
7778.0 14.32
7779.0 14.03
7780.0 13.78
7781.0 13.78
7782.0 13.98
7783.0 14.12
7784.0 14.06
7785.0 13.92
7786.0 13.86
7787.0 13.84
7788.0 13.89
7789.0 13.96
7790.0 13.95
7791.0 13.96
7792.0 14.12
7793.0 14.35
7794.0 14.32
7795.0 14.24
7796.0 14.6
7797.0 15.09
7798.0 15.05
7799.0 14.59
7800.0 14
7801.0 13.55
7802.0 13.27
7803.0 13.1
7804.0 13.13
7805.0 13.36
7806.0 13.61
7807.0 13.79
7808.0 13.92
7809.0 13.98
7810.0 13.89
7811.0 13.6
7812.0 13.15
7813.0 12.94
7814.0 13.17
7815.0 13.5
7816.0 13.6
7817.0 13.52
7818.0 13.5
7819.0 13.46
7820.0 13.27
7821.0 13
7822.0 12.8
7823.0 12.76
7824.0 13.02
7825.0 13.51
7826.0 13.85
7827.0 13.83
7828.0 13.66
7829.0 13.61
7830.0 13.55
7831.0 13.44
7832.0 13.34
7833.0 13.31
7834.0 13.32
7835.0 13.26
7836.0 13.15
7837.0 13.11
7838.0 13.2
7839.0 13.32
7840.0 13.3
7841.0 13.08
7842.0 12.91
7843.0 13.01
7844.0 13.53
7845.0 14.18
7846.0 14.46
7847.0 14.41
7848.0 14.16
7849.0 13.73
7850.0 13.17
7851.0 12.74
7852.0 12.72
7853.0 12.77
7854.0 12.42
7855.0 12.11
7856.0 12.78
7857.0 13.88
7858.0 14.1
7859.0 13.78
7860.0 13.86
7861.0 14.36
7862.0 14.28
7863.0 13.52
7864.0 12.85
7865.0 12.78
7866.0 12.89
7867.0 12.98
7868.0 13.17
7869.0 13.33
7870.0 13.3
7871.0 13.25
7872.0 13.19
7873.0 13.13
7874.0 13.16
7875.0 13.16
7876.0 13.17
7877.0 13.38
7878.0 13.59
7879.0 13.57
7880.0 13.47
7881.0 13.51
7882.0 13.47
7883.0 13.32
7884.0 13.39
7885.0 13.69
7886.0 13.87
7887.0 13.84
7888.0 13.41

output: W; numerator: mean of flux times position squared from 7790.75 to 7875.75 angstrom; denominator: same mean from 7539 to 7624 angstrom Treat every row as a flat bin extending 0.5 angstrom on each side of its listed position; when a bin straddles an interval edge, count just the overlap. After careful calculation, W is 1.00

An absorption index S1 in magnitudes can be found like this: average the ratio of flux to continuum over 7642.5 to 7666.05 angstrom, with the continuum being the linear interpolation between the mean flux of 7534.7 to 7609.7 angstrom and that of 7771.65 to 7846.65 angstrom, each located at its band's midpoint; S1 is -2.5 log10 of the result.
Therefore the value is 0.041 mag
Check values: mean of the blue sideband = 14.4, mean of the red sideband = 13.7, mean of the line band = 13.6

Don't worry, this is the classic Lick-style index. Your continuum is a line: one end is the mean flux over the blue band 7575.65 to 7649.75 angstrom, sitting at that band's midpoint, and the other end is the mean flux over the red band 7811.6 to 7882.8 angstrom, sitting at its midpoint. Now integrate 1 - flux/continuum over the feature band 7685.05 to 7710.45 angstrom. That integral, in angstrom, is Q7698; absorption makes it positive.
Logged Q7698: -0.9 angstrom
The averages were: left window 14.1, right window 13.3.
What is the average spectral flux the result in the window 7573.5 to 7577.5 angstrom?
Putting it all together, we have 13.4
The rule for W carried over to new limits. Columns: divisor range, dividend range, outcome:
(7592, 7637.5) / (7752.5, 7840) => 1.02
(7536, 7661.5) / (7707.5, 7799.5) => 1.02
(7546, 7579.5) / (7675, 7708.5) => 1.04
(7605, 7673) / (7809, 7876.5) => 1.01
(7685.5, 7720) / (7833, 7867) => 0.98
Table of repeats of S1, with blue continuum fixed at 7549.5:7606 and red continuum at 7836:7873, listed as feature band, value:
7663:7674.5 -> 0.02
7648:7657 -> 0.05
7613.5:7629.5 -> 0.02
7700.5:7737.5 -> 0.00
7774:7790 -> -0.04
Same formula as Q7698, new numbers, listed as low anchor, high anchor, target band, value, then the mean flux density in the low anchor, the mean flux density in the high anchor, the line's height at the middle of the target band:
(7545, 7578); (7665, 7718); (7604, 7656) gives 0.8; 14.3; 14.2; 14.2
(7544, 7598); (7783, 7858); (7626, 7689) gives 1.0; 14.4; 13.6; 14.1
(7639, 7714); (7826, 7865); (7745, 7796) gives -1.2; 14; 13.4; 13.7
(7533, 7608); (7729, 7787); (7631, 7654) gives 0.7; 14.3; 13.9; 14.2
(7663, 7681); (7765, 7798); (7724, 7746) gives 0.6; 14.1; 14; 14.1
